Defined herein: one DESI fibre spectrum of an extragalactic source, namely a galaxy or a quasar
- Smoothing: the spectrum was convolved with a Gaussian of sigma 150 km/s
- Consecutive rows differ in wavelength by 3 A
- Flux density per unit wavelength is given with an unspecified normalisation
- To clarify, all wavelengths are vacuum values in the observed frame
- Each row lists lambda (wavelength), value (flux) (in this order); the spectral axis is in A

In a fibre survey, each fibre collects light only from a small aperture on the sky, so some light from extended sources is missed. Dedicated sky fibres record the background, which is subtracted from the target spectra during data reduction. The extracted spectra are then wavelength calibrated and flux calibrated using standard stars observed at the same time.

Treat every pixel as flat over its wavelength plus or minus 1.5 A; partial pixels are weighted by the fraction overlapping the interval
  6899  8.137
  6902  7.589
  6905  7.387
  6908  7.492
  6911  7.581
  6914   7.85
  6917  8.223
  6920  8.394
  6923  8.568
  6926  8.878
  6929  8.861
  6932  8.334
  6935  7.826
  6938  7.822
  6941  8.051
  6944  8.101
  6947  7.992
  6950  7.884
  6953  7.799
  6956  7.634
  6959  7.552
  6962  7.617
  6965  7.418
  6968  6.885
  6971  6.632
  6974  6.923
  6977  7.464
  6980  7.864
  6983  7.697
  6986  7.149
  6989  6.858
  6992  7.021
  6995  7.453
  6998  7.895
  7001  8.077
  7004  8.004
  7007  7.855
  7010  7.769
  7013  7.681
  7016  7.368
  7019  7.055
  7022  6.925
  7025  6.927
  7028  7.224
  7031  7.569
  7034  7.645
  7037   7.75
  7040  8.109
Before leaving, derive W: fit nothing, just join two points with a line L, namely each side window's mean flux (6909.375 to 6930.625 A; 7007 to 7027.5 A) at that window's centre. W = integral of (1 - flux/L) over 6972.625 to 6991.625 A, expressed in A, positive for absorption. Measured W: 0.9 A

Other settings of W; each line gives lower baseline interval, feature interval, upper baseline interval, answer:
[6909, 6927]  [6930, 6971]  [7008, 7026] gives 0.96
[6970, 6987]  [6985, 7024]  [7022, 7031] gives -1.37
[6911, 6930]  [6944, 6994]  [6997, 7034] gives 3.32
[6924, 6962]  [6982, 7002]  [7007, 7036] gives 0.54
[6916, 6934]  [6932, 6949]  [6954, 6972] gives 0.10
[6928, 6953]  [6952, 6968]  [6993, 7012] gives 0.93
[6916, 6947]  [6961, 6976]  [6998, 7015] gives 1.84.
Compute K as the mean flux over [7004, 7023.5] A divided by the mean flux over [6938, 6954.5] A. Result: 0.94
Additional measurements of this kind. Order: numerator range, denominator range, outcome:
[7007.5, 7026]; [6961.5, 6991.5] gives 1.01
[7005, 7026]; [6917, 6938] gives 0.88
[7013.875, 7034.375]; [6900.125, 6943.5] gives 0.90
